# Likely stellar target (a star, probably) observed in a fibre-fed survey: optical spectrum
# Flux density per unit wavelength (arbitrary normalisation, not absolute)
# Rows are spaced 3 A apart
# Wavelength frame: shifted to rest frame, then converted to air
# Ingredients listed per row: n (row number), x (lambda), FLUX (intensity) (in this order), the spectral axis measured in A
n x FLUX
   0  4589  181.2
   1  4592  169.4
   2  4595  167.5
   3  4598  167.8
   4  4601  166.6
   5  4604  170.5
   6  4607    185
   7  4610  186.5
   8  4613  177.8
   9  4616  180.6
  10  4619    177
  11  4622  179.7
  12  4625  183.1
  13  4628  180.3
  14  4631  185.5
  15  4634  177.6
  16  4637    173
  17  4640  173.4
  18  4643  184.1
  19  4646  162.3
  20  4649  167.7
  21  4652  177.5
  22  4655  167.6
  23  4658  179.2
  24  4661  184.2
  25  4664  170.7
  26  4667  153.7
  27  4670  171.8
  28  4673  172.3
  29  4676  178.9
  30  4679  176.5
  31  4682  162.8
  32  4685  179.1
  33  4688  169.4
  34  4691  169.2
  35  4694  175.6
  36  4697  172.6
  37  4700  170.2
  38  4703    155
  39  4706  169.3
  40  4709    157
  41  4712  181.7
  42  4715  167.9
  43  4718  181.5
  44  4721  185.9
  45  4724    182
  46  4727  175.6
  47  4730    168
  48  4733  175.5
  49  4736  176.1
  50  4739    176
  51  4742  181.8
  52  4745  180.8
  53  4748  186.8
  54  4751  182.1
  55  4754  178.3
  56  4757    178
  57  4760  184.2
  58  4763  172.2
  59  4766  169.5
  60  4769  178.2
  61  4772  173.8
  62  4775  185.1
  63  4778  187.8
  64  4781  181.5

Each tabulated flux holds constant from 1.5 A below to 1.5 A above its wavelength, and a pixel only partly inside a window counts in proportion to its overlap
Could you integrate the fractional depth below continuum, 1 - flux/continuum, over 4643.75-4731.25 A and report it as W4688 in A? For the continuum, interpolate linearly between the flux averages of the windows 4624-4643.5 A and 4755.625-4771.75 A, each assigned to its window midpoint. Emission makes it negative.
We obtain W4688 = 2.9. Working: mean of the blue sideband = 179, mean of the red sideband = 176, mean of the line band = 172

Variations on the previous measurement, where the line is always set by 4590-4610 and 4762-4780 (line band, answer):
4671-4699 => 0.4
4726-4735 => 0.2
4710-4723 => -0.2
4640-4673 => 0.5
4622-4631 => -0.4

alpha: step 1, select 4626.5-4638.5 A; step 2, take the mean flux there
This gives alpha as 179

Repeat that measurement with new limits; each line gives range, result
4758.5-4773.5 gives 176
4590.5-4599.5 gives 168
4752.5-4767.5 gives 176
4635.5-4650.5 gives 172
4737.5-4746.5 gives 180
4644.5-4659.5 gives 171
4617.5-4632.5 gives 181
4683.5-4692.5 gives 173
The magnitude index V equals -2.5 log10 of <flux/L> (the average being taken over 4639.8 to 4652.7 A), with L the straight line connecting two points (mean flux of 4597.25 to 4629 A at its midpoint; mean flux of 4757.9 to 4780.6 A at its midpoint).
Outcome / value 0.03 mag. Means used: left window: 178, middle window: 173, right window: 179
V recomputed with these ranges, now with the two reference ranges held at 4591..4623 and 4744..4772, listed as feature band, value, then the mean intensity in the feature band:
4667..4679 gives 0.03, 172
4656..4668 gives 0.02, 173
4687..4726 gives 0.03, 172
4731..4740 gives 0.02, 175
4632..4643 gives 0.00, 176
